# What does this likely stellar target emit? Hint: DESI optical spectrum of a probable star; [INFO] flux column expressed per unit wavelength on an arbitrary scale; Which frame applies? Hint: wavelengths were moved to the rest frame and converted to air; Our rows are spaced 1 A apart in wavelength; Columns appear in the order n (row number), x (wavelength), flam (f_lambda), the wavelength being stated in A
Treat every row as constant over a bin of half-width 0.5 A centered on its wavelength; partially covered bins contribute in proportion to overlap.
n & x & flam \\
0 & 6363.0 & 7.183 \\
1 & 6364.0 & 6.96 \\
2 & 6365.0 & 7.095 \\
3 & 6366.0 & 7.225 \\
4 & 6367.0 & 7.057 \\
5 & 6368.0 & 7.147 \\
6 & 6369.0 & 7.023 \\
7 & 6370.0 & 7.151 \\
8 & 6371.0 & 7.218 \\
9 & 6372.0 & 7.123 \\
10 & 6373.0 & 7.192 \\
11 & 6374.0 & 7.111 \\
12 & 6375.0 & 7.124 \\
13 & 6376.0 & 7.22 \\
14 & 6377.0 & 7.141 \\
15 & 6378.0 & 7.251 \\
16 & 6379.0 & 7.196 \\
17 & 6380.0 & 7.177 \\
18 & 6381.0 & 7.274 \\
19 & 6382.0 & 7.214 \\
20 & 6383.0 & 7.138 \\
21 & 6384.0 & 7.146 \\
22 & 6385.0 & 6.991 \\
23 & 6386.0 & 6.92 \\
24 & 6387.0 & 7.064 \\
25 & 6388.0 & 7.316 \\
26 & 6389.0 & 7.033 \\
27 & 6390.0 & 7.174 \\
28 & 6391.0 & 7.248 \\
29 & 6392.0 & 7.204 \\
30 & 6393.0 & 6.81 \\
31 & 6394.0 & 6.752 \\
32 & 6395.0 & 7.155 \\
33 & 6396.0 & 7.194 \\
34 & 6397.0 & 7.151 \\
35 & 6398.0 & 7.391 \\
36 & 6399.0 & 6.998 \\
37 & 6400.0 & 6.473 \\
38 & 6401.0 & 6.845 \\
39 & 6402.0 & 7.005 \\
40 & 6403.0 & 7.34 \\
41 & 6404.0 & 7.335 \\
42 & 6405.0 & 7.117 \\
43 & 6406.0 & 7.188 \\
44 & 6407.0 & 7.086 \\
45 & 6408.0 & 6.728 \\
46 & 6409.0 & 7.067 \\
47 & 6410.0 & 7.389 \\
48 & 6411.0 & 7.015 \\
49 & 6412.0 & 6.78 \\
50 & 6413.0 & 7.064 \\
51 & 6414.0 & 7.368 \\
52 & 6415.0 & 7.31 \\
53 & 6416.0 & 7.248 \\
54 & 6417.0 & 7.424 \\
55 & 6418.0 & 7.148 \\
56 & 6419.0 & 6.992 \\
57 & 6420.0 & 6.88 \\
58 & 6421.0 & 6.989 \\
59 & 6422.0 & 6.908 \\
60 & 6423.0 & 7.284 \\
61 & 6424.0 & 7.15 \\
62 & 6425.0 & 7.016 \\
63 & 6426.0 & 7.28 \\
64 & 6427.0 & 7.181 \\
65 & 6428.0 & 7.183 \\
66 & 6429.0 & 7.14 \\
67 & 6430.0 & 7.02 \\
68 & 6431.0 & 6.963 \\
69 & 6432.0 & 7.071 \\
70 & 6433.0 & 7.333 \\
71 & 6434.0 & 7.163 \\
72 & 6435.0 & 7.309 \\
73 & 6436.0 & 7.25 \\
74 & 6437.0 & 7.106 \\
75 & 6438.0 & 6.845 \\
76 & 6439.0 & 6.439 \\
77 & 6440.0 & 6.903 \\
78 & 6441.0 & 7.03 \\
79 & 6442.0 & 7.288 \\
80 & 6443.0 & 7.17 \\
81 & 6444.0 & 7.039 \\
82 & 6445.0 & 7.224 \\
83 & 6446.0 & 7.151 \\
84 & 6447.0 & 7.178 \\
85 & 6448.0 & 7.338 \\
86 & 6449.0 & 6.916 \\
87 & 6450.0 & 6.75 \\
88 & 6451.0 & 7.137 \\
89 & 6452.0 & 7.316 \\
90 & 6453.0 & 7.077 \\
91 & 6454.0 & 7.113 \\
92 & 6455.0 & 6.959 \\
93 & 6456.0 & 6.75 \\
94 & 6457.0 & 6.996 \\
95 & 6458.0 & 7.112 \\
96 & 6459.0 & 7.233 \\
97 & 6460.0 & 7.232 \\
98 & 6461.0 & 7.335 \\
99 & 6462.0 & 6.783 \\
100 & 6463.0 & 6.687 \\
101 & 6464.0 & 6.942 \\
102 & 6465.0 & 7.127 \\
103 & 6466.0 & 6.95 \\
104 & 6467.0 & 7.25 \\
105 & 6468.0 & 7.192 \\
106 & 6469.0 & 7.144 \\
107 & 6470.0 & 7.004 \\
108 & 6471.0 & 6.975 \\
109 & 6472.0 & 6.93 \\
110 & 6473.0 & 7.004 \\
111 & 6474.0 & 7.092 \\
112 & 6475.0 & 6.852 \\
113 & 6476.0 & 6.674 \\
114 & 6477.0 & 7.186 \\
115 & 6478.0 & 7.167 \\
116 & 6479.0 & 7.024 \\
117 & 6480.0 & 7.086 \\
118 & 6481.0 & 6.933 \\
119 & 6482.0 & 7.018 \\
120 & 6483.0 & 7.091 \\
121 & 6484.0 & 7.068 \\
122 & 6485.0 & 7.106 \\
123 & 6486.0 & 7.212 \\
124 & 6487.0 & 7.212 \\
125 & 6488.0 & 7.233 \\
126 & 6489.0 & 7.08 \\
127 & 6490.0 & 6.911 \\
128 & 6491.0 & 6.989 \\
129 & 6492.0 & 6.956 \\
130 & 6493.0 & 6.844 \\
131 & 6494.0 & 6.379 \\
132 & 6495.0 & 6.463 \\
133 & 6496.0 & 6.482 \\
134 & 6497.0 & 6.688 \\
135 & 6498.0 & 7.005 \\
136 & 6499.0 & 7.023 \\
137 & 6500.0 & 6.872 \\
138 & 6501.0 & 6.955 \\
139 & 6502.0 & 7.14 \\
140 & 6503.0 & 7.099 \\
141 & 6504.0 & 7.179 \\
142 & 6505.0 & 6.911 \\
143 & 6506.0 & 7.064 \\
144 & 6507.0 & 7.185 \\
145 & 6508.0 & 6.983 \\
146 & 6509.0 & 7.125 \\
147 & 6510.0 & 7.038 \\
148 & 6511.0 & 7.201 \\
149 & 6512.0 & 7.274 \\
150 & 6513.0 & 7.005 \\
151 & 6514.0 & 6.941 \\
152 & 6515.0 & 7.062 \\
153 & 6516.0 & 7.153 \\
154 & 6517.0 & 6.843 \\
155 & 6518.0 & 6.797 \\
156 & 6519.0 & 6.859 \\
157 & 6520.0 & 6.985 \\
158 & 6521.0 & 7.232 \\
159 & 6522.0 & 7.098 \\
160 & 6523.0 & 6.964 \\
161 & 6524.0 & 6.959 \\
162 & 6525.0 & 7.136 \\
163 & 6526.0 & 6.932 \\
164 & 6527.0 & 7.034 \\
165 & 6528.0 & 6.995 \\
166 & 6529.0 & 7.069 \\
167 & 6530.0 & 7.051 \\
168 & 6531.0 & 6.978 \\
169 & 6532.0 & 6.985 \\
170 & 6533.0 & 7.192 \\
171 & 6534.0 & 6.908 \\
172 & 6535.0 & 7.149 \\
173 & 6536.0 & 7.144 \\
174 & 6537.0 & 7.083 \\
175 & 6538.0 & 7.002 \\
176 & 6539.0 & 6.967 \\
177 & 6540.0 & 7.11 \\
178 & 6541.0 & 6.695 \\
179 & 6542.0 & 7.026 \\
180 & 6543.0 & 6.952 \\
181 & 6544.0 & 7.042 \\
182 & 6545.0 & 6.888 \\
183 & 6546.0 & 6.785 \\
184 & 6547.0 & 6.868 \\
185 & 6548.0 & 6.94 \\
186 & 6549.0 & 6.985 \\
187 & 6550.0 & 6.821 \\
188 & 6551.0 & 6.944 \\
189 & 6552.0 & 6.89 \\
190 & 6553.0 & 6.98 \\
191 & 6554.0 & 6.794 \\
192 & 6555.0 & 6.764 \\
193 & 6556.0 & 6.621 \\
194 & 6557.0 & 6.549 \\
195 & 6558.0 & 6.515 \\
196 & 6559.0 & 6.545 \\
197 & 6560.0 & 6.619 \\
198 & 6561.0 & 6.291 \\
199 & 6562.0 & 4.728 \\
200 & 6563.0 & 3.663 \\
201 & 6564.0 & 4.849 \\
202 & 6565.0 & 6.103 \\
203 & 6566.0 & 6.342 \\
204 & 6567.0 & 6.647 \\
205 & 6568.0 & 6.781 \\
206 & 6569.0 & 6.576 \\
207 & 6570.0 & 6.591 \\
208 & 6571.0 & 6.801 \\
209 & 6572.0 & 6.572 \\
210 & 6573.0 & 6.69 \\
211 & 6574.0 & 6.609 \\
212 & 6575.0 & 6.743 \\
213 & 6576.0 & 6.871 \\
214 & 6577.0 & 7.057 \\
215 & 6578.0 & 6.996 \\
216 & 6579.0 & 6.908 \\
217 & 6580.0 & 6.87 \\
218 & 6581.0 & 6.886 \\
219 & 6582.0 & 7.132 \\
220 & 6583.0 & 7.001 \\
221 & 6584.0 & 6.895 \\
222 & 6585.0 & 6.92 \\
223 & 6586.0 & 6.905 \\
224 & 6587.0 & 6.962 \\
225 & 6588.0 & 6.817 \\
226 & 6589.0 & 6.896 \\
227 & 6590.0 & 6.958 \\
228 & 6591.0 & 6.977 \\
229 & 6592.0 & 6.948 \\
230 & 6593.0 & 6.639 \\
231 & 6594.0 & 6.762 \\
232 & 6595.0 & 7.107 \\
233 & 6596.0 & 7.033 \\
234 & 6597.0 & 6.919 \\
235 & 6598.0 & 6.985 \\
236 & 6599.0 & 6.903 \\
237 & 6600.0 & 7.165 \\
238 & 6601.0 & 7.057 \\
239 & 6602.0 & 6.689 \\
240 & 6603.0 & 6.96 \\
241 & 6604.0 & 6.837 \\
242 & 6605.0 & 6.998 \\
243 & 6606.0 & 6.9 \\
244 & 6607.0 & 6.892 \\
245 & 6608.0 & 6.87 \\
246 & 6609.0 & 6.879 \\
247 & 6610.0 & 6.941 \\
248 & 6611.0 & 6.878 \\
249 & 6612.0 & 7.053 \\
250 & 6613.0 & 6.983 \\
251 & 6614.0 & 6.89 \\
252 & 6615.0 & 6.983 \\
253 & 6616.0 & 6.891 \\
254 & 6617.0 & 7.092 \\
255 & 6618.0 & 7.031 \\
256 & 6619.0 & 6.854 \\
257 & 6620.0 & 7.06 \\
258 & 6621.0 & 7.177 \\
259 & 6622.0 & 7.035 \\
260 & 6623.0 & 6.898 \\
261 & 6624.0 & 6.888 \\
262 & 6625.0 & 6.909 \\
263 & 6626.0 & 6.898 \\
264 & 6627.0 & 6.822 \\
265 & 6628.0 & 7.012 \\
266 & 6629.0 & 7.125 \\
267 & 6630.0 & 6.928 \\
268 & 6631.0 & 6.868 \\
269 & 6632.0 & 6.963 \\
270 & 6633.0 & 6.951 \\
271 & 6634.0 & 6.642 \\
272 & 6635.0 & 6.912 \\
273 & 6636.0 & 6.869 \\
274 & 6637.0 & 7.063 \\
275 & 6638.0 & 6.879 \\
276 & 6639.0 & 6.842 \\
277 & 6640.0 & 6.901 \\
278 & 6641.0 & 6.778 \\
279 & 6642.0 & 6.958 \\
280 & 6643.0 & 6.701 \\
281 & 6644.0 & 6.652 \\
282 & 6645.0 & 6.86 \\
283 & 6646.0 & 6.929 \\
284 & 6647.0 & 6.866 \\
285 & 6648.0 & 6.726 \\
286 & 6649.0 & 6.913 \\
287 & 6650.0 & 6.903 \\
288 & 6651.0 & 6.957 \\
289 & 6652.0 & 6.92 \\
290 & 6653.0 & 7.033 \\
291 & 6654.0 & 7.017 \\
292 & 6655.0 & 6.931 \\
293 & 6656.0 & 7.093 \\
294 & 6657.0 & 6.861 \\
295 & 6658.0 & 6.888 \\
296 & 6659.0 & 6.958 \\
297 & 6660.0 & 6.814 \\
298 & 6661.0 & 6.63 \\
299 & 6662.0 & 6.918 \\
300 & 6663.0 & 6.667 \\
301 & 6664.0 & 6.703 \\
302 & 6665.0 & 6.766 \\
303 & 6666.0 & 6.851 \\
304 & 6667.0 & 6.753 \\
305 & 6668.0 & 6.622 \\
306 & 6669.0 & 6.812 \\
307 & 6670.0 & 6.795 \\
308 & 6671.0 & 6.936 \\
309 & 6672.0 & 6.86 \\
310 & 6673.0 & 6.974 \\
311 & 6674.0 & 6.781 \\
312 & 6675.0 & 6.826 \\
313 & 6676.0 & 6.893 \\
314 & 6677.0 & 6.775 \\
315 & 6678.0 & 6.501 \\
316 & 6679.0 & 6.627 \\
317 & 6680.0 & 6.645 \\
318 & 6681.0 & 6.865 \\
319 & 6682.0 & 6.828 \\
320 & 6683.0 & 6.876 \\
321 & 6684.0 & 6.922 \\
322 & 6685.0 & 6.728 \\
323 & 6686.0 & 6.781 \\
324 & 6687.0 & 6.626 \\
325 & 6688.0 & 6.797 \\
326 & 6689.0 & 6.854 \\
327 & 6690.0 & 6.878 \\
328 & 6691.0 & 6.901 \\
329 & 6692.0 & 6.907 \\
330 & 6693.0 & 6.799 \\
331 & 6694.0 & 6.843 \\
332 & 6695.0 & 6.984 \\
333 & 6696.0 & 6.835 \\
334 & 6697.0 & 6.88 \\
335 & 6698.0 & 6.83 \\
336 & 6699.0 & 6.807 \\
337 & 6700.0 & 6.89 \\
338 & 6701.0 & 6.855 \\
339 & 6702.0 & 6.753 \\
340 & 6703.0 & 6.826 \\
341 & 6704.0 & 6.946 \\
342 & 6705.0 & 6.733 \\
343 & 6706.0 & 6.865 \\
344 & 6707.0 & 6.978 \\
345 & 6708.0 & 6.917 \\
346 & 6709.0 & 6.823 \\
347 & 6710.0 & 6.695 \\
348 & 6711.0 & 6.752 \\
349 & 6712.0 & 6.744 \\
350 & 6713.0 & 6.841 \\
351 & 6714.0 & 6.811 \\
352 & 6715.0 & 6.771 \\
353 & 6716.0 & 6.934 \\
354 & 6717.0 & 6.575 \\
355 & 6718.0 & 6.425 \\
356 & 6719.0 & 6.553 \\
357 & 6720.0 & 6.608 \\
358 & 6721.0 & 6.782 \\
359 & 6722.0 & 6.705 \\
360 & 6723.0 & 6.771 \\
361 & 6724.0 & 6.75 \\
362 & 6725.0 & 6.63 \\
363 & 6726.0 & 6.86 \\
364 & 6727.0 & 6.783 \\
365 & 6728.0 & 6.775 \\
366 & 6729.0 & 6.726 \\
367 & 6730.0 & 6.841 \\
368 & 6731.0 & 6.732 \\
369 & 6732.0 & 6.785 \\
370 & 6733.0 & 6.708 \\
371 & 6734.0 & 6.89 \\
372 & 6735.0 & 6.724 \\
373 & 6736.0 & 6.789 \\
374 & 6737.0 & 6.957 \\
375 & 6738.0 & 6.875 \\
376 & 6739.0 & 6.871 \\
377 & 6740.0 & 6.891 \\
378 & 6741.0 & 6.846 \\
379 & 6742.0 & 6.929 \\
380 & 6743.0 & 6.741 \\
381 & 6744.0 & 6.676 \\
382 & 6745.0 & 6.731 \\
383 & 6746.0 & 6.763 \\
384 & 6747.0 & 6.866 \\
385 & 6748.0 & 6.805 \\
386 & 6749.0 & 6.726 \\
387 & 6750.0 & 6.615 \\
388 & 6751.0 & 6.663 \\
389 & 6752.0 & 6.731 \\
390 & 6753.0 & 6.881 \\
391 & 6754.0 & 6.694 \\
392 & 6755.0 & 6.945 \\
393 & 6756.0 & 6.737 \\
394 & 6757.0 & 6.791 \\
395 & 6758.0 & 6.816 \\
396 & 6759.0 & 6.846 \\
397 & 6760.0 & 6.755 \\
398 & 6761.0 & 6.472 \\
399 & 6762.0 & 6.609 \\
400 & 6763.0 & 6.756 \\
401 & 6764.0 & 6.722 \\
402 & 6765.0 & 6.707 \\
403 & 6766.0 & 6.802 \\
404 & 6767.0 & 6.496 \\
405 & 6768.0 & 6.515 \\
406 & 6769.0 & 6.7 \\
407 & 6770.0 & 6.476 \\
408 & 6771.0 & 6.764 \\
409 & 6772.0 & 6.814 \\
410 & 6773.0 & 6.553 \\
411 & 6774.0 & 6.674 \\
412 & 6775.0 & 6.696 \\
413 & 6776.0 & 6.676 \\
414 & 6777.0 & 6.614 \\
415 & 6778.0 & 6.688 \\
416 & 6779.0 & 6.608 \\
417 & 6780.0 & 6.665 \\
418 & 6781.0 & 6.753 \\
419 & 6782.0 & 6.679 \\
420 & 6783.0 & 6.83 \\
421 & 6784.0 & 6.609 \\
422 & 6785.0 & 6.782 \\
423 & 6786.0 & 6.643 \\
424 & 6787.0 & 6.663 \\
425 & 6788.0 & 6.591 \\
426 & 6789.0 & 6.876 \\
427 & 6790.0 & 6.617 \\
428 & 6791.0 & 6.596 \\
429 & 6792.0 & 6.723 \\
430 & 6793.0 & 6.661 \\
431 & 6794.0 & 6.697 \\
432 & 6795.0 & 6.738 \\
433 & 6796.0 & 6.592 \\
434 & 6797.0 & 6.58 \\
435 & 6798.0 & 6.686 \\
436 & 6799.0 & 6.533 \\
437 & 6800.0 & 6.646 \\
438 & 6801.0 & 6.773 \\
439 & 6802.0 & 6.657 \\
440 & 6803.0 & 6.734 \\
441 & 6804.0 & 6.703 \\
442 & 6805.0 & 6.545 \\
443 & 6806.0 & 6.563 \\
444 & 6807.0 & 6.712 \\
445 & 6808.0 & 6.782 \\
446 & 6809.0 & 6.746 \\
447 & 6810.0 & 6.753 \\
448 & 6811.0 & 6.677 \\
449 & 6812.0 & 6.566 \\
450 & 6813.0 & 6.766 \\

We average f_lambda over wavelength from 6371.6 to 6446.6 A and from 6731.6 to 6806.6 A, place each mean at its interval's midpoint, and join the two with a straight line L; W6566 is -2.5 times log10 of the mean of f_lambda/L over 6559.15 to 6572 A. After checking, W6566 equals 0.15 mag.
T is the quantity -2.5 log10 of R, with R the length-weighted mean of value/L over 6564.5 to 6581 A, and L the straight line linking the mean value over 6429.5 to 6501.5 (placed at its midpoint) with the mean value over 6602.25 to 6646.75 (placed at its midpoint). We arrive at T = 0.04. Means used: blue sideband 7.02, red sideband 6.92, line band 6.7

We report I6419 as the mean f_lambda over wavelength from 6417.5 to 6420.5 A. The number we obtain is 7.01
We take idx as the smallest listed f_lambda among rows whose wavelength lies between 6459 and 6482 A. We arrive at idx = 6.674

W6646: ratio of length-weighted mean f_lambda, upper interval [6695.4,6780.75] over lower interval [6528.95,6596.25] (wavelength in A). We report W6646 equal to 1.0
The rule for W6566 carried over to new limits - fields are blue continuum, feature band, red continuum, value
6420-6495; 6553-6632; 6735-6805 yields 0.02 mag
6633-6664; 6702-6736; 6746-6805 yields 0.00 mag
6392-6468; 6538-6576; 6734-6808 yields 0.06 mag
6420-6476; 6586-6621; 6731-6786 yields -0.01 mag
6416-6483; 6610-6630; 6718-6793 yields -0.01 mag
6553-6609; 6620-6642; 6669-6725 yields -0.03 mag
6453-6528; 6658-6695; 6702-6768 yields 0.00 mag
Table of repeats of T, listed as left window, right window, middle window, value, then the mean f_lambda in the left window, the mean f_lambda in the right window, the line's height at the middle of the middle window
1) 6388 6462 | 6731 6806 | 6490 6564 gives 0.022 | 7.09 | 6.71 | 6.98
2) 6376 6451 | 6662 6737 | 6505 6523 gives -0.008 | 7.1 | 6.79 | 6.99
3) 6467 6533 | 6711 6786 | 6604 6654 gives -0.008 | 7.01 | 6.73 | 6.86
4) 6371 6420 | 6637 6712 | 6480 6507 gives 0.008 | 7.12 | 6.83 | 7.02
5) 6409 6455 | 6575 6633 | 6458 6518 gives 0.007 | 7.11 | 6.94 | 7.05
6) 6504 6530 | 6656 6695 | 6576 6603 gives -0.001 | 7.04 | 6.81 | 6.93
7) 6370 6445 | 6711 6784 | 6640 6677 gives -0.003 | 7.11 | 6.73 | 6.83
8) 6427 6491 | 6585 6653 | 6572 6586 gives 0.012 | 7.06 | 6.92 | 6.95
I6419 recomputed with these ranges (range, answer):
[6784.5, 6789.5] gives 6.71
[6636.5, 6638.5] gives 6.97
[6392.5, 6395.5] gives 6.91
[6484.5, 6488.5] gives 7.19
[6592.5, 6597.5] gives 6.89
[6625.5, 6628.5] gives 6.91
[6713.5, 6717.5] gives 6.77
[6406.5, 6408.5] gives 6.91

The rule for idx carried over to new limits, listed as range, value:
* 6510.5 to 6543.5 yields 6.695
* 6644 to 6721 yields 6.425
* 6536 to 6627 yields 3.663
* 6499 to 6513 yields 6.872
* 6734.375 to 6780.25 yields 6.472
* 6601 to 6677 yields 6.622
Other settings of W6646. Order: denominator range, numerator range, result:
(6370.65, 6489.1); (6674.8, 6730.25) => 0.96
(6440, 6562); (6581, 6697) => 0.99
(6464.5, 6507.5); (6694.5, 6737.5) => 0.97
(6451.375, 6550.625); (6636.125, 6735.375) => 0.97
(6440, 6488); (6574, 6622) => 0.98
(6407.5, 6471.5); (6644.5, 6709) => 0.97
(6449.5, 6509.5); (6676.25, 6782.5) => 0.97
